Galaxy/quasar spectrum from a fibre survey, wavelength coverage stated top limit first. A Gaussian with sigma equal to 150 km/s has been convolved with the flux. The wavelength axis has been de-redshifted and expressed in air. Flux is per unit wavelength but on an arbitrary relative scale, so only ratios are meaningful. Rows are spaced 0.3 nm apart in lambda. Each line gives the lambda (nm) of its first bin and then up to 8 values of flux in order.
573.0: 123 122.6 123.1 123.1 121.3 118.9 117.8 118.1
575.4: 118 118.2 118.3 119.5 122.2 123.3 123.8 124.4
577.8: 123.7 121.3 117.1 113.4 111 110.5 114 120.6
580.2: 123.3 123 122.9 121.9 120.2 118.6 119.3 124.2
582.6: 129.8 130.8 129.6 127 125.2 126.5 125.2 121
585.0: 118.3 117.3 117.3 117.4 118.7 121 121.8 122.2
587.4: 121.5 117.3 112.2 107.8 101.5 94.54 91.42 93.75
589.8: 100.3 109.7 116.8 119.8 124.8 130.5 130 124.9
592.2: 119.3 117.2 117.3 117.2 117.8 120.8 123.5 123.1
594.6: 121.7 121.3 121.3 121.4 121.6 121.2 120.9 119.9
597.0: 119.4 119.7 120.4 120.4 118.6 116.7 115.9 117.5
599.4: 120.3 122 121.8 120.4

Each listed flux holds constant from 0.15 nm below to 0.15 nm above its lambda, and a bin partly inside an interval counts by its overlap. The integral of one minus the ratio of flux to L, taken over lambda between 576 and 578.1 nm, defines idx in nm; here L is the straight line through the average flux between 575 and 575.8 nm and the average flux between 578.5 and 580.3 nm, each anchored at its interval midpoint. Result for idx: -0.098 nm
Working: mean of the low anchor 118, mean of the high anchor 115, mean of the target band 122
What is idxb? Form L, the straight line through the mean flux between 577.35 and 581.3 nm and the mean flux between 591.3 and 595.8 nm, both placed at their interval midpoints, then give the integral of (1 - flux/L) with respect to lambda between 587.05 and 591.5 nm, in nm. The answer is 0.36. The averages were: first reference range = 119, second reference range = 122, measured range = 111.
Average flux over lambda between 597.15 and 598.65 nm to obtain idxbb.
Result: 119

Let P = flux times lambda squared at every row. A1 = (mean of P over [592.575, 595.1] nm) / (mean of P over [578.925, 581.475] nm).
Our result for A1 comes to 1.06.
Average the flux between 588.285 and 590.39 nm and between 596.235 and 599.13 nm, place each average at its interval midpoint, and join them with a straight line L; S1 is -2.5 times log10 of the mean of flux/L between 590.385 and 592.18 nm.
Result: -0.19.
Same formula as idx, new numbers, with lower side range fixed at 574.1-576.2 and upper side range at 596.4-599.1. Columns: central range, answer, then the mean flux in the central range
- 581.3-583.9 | -0.139 nm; 125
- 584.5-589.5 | 0.229 nm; 113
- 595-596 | -0.021 nm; 121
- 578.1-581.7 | 0.016 nm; 118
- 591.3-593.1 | -0.049 nm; 122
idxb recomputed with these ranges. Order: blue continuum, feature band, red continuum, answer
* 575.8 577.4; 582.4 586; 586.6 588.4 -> -0.157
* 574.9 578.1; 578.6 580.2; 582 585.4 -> 0.101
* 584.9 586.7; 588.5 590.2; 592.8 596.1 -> 0.303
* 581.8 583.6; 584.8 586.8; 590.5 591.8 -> 0.121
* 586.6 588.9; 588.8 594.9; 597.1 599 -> -0.017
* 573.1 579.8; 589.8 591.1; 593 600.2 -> 0.048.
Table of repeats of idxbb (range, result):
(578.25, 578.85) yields 115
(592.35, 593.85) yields 118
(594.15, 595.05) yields 122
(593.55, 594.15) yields 122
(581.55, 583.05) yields 125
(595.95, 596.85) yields 121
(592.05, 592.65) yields 118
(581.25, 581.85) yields 119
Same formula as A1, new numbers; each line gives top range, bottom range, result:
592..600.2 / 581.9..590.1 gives 1.07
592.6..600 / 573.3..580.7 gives 1.07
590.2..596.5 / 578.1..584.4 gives 1.04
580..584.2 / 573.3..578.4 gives 1.05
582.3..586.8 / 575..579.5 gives 1.06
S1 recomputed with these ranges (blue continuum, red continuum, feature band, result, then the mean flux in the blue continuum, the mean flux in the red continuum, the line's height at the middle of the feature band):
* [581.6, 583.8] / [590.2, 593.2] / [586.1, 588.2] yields 0.042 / 126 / 122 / 124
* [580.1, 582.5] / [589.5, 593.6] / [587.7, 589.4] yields 0.162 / 122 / 118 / 119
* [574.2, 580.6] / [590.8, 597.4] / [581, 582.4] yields -0.009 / 119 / 122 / 120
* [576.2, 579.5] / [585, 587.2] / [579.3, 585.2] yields -0.033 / 119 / 119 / 119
